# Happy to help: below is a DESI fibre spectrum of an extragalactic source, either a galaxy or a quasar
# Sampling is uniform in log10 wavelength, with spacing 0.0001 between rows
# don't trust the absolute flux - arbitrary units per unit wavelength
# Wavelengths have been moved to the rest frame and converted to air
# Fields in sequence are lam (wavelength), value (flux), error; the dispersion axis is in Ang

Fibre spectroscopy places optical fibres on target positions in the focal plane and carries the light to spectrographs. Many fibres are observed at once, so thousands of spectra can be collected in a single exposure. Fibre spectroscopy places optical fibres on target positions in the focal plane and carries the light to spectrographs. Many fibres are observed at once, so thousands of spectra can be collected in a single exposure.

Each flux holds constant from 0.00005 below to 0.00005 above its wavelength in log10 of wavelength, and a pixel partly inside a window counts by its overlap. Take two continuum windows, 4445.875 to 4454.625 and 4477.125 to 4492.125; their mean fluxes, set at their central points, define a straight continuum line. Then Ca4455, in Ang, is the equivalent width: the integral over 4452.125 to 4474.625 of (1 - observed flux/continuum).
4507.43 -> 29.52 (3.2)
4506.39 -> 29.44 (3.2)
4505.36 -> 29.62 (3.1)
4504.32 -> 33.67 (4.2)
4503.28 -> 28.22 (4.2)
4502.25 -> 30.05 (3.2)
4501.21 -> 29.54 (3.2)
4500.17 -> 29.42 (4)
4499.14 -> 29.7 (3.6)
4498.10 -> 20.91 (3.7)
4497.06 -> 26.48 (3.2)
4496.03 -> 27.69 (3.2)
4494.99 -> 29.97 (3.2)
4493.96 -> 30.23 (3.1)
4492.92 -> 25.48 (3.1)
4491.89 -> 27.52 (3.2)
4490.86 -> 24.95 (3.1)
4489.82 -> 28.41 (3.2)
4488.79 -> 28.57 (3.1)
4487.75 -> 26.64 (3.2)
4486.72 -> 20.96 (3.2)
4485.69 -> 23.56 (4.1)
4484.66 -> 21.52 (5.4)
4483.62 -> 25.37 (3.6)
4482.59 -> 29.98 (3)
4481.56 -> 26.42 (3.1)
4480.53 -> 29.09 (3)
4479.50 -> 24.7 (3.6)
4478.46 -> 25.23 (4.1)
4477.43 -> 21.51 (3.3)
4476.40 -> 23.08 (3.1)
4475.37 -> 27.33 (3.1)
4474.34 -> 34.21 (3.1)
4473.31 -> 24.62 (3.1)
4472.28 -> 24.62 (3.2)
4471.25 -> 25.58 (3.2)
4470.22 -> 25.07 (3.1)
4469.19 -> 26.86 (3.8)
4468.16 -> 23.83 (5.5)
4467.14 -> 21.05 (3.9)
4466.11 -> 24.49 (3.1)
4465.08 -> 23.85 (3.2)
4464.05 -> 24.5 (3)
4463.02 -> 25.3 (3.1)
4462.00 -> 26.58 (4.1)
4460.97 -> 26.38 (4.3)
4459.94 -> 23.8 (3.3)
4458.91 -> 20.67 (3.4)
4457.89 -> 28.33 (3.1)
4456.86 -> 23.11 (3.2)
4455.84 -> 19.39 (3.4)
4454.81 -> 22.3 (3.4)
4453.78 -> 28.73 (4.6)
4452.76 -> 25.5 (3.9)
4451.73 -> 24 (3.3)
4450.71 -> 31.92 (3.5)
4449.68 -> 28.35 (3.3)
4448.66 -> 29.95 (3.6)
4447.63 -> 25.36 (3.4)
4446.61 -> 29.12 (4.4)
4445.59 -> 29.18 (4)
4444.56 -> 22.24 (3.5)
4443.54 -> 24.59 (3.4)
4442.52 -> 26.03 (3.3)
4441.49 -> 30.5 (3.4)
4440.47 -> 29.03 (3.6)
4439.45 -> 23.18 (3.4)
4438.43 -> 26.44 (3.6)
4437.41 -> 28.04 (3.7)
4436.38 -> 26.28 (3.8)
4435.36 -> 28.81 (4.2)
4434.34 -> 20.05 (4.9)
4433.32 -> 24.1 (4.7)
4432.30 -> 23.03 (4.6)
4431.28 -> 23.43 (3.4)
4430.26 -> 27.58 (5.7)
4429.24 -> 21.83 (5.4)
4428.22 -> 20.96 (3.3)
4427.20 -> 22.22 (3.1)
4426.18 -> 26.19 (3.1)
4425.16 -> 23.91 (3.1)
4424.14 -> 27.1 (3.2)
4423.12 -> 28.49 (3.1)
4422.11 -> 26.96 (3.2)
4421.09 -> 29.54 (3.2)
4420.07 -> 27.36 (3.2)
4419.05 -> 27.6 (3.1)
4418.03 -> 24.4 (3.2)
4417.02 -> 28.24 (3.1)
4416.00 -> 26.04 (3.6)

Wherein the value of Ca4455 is 1.7 Ang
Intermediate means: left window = 27.7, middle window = 24.8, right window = 25.6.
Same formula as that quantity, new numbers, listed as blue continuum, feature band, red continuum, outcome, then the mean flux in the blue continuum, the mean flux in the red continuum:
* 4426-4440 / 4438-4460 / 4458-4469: -1.51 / 24.4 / 24.3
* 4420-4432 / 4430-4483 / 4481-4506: 1.07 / 25.4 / 27.3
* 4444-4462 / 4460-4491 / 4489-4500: 1.32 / 25.8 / 27.3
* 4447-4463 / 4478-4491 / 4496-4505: 0.78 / 25.6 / 28.5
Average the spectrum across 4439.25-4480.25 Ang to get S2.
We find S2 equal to 25.6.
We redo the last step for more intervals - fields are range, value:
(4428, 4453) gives 26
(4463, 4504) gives 26.2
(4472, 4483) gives 26.4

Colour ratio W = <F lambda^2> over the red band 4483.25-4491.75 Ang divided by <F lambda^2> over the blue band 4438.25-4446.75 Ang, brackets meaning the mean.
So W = 0.96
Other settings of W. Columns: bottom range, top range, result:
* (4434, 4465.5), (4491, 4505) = 1.12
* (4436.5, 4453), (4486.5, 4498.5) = 1.01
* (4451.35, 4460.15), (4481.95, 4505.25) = 1.16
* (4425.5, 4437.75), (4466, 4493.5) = 1.08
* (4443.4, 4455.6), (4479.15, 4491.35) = 0.99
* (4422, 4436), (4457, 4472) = 1.02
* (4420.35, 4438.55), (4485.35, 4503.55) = 1.11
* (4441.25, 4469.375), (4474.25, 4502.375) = 1.06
